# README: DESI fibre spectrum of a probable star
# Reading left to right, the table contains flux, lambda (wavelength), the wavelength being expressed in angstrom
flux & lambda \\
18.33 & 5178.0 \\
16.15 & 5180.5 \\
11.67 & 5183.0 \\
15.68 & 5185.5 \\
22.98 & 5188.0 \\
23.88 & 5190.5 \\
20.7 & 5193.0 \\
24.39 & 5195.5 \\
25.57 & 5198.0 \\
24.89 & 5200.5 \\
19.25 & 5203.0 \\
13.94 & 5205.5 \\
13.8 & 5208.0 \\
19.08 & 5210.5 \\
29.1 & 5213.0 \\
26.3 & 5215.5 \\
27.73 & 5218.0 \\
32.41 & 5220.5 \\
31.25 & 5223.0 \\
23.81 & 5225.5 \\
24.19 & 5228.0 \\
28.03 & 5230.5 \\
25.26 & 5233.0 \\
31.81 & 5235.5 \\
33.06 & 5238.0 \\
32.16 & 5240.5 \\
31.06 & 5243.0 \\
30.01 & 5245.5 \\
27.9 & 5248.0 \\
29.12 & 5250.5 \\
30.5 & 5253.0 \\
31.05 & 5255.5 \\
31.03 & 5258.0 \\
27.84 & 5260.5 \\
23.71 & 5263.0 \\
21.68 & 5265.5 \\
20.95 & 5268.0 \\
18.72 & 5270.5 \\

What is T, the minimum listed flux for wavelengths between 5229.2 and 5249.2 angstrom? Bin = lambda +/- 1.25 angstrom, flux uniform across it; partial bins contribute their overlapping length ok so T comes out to 25.26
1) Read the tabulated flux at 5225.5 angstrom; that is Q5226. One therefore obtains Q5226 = 23.81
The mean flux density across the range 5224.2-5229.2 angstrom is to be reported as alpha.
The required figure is 24.1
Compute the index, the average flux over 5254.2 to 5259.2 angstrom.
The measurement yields 31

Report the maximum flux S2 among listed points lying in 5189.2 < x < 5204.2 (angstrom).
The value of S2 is 25.57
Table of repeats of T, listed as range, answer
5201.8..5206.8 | 13.94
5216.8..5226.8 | 23.81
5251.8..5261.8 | 27.84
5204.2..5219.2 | 13.8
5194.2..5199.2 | 24.39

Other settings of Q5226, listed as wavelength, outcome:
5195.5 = 24.39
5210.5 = 19.08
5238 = 33.06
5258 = 31.03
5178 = 18.33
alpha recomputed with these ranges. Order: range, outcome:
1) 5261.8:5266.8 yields 22.7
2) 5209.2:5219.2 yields 25.5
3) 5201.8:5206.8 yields 16.5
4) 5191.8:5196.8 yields 22.6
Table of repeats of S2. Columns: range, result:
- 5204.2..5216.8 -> 29.1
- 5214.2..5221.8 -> 32.41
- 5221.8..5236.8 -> 31.81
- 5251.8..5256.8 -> 31.05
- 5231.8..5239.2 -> 33.06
